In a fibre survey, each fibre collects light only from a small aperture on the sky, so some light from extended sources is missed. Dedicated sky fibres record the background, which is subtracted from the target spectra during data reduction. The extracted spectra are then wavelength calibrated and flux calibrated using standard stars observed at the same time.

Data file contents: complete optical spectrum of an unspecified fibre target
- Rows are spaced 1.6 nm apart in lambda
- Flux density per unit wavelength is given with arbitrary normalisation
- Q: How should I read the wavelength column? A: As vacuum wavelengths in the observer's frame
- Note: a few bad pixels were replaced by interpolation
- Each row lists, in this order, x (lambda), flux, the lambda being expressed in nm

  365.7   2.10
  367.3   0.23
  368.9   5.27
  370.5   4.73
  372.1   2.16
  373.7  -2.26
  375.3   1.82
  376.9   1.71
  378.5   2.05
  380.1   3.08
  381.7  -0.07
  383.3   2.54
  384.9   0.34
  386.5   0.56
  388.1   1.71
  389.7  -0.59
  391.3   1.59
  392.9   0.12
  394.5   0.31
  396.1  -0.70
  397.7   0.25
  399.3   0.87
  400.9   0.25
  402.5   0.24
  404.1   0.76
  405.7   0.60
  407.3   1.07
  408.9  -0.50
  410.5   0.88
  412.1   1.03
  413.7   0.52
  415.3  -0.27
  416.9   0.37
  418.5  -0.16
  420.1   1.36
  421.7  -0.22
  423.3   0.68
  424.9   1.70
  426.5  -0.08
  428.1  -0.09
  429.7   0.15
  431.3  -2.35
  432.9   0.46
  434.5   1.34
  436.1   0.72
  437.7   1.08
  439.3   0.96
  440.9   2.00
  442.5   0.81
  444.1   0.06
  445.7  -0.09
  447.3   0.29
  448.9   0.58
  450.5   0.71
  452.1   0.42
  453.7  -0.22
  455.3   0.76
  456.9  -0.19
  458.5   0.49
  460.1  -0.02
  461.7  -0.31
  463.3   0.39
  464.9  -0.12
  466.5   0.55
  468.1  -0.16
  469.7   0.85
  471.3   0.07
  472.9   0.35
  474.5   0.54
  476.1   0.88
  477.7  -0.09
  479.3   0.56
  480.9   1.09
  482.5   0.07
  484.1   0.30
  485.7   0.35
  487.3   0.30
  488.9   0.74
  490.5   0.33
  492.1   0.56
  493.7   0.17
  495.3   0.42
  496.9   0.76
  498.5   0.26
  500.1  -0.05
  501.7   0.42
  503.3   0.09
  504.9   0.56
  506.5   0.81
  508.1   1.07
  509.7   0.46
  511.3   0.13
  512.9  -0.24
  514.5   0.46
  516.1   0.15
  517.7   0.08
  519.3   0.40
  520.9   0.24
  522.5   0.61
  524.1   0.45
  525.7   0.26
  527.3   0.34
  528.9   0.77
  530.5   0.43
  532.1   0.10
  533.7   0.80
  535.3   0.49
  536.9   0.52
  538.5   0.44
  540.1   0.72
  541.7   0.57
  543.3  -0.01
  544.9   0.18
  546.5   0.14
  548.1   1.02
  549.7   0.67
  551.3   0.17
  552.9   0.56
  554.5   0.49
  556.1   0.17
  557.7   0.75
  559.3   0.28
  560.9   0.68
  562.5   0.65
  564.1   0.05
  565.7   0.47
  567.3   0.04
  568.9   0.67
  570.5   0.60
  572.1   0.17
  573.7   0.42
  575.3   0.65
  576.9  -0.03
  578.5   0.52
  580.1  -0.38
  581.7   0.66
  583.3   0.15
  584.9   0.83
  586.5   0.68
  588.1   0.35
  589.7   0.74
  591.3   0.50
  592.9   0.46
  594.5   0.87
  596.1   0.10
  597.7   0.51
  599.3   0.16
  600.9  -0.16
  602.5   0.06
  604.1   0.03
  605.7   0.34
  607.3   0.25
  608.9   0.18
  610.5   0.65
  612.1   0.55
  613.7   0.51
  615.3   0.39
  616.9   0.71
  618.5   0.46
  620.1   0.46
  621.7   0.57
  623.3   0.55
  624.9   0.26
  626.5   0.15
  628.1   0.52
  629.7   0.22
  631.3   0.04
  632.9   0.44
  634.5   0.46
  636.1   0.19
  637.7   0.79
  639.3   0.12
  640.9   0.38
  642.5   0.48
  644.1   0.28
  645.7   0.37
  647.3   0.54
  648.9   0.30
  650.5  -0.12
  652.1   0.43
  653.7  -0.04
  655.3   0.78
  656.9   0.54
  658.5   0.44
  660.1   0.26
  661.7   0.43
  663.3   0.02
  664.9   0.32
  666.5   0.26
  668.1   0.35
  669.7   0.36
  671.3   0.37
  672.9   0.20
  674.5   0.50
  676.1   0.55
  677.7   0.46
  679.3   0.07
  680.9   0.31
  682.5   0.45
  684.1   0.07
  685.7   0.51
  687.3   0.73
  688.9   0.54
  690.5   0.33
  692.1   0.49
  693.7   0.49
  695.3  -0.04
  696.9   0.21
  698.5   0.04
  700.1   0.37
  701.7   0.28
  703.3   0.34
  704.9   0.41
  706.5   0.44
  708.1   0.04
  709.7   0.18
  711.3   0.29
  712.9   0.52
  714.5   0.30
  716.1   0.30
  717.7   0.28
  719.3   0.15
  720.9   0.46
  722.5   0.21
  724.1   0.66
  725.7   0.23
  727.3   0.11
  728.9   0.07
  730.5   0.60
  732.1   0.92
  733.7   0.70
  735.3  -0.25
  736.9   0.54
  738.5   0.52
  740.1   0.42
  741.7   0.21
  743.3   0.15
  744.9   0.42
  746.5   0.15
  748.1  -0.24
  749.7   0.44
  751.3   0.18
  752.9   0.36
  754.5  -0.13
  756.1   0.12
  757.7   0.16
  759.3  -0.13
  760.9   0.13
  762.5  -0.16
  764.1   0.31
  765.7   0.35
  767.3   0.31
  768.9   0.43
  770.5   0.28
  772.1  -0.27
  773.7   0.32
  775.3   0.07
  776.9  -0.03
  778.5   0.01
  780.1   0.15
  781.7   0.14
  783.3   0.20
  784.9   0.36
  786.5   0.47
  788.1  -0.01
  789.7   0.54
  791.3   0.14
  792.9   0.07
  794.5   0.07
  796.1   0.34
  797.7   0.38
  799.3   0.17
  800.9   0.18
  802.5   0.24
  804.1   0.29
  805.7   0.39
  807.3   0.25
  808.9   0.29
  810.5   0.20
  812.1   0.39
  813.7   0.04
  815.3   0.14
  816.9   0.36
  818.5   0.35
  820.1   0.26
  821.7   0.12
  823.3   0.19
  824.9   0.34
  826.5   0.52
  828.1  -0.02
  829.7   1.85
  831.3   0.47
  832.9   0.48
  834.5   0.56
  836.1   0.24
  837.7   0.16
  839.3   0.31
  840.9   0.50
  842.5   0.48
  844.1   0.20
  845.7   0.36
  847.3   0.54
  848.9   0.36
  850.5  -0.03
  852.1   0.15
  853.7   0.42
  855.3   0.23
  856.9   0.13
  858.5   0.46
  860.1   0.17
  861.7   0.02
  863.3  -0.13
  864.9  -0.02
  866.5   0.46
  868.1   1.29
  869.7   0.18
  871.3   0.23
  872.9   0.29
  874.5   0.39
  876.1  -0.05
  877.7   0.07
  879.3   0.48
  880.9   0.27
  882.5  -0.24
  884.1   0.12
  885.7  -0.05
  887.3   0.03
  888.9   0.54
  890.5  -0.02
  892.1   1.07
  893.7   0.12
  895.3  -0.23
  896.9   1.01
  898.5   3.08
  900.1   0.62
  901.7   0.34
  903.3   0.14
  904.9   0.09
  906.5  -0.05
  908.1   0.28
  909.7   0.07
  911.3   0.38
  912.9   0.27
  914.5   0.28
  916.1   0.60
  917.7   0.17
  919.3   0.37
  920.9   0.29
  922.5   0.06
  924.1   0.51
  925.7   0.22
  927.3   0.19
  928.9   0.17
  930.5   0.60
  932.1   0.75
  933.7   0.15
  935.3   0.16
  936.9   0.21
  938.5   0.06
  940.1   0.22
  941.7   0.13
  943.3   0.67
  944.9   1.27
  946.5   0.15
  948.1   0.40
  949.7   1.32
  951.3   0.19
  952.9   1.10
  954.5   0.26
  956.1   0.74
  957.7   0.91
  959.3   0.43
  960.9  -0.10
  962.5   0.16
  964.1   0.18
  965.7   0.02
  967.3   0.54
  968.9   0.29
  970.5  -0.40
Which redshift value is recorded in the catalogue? 1.41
